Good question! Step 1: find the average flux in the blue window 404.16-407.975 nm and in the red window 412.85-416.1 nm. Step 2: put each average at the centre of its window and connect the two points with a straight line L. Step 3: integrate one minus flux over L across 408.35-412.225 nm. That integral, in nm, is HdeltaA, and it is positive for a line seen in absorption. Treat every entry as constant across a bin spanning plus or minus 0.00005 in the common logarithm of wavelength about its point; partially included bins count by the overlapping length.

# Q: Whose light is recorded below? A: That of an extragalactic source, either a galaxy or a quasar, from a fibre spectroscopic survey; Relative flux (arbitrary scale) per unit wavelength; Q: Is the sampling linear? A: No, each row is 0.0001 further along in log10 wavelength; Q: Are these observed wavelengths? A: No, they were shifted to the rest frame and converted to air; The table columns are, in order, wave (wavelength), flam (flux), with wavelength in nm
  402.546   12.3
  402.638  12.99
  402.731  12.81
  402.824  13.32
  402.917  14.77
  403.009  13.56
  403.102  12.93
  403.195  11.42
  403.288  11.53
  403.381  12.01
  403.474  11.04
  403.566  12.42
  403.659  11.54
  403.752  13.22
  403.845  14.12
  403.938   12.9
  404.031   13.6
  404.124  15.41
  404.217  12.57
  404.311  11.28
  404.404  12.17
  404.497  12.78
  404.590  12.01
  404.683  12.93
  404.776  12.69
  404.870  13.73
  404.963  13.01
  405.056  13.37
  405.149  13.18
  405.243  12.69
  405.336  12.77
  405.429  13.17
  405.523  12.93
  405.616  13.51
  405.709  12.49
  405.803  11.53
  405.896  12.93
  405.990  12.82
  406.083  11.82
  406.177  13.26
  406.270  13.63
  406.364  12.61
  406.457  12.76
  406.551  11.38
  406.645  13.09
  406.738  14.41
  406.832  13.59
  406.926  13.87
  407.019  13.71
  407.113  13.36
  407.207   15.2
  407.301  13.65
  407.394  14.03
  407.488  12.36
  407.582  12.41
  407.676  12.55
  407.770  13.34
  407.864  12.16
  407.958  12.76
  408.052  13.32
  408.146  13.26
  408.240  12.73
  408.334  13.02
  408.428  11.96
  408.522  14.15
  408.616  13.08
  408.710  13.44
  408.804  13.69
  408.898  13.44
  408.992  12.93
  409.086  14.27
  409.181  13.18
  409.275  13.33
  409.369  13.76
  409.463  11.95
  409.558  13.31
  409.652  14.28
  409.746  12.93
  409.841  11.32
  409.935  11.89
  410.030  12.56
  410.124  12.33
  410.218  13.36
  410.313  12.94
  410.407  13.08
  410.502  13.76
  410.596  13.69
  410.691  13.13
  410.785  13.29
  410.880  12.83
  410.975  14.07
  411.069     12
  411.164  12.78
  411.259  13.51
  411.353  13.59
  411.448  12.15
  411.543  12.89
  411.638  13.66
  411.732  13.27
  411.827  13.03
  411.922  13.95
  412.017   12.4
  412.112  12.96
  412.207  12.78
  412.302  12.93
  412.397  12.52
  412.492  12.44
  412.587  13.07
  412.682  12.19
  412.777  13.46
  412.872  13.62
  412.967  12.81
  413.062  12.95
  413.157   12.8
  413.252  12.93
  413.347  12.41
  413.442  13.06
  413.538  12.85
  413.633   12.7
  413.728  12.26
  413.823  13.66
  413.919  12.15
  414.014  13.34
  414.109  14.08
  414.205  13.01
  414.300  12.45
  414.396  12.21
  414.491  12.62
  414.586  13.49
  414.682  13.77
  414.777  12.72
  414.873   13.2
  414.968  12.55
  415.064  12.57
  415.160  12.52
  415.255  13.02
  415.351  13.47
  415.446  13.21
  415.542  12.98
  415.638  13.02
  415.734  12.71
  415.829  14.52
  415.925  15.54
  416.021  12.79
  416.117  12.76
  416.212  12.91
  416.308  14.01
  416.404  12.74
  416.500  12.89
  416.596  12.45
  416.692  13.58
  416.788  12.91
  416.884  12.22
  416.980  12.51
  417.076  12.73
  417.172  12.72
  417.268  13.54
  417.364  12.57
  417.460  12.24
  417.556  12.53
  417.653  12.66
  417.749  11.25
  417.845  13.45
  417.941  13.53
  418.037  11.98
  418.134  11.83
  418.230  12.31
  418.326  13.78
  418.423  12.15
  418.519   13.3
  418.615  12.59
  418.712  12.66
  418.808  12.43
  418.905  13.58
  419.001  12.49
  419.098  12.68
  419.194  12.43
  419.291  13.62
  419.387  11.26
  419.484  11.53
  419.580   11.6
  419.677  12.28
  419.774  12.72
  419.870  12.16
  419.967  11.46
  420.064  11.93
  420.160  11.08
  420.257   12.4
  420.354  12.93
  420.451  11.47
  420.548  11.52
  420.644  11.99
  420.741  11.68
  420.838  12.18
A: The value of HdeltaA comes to -0.03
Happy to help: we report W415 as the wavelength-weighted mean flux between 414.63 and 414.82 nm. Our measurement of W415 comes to 13.3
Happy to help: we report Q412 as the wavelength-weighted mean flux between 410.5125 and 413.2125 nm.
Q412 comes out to 13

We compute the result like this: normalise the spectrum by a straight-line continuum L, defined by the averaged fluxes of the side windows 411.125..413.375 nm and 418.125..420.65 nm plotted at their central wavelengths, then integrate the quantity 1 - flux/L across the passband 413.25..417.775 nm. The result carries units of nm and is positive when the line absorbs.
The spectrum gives -0.098 nm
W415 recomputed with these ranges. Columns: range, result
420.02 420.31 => 11.8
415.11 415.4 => 13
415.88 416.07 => 14.1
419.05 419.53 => 12.3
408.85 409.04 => 13.2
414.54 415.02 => 13.1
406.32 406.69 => 12.4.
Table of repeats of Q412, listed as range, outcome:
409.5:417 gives 13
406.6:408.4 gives 13.3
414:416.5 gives 13.2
